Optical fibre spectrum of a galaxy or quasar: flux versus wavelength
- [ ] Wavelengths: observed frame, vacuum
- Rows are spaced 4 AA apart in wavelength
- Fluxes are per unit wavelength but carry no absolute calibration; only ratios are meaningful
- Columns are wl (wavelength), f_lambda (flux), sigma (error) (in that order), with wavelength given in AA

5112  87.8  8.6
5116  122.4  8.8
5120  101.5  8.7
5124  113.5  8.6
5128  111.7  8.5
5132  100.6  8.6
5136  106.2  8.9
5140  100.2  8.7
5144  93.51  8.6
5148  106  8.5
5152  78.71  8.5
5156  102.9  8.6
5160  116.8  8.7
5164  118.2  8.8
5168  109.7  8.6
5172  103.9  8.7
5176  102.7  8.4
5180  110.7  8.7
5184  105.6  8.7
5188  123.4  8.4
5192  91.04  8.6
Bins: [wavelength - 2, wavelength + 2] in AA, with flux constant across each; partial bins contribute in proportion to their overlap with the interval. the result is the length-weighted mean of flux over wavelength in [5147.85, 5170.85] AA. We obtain 105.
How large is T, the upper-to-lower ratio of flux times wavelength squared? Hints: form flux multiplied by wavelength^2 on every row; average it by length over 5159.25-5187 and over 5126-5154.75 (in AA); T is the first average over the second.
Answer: 1.1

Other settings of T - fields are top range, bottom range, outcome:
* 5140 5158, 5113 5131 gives 0.88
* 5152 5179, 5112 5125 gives 1.00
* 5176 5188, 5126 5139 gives 1.06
